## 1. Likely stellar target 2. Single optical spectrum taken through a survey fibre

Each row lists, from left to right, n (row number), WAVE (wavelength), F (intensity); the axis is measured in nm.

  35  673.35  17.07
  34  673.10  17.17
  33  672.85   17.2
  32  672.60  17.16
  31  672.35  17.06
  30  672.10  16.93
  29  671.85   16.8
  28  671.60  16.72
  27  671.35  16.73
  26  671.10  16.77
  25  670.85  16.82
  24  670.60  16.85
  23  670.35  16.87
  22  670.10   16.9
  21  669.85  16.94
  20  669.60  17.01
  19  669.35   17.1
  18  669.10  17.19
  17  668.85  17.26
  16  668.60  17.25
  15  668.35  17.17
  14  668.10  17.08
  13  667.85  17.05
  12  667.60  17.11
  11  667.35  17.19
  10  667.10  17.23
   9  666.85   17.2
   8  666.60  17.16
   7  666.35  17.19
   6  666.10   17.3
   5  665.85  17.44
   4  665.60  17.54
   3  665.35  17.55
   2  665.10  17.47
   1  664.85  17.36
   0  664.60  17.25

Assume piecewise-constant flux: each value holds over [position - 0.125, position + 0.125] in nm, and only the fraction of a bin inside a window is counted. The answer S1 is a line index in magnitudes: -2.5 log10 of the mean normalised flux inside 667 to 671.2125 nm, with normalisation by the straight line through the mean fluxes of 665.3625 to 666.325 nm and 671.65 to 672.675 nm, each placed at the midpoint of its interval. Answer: 0.01 mag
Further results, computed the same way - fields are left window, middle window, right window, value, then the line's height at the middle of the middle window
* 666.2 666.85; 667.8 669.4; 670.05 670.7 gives -0.01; 17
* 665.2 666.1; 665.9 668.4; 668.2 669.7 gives 0.01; 17.3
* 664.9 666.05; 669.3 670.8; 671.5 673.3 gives 0.02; 17.2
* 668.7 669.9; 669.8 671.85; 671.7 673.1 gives 0.02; 17.1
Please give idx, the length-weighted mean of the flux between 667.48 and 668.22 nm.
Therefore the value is 17.1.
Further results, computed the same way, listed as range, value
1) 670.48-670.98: 16.8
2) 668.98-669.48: 17.1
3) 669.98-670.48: 16.9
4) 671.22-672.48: 16.8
